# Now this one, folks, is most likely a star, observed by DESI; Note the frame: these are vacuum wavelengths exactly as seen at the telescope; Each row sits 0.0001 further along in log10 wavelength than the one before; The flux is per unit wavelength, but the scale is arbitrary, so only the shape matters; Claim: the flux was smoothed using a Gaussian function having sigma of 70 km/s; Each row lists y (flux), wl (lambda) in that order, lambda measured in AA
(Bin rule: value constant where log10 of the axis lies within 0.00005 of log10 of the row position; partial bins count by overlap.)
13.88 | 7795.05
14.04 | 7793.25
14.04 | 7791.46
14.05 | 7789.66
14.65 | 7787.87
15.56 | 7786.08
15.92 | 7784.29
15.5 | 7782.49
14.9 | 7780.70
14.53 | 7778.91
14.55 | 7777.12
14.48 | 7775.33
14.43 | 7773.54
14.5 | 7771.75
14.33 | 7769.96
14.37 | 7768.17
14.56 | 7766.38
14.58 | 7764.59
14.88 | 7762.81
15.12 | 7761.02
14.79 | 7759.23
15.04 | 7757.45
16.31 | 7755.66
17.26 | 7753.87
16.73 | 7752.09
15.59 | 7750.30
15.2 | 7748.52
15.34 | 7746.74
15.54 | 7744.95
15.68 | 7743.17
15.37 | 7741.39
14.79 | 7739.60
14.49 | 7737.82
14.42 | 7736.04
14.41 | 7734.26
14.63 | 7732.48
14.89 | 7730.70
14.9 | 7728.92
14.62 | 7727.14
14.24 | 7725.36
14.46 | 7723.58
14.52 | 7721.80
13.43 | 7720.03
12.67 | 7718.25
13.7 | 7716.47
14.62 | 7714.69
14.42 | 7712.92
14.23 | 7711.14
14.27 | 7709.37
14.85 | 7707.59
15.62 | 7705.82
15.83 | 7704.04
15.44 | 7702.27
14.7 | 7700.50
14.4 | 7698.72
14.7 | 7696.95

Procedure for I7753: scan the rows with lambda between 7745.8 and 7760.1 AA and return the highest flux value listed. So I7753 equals 17.26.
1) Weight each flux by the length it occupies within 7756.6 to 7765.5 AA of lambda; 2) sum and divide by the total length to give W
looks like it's 14.9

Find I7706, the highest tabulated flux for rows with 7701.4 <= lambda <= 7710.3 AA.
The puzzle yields 15.83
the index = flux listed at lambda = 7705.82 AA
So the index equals 15.62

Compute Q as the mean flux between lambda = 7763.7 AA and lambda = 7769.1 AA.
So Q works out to 14.5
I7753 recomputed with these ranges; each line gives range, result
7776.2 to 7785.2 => 15.92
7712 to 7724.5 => 14.62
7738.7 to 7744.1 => 15.68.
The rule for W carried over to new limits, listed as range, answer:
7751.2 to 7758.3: 16.3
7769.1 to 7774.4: 14.4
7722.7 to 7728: 14.4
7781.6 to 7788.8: 15.4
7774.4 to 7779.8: 14.5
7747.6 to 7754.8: 16.2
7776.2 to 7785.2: 15.1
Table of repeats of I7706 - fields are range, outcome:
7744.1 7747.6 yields 15.54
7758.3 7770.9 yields 15.12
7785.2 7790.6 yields 15.56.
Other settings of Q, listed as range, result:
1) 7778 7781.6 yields 14.7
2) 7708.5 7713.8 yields 14.3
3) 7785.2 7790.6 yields 14.7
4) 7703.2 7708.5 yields 15.4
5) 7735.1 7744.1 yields 15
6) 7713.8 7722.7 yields 13.8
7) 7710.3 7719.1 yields 13.9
